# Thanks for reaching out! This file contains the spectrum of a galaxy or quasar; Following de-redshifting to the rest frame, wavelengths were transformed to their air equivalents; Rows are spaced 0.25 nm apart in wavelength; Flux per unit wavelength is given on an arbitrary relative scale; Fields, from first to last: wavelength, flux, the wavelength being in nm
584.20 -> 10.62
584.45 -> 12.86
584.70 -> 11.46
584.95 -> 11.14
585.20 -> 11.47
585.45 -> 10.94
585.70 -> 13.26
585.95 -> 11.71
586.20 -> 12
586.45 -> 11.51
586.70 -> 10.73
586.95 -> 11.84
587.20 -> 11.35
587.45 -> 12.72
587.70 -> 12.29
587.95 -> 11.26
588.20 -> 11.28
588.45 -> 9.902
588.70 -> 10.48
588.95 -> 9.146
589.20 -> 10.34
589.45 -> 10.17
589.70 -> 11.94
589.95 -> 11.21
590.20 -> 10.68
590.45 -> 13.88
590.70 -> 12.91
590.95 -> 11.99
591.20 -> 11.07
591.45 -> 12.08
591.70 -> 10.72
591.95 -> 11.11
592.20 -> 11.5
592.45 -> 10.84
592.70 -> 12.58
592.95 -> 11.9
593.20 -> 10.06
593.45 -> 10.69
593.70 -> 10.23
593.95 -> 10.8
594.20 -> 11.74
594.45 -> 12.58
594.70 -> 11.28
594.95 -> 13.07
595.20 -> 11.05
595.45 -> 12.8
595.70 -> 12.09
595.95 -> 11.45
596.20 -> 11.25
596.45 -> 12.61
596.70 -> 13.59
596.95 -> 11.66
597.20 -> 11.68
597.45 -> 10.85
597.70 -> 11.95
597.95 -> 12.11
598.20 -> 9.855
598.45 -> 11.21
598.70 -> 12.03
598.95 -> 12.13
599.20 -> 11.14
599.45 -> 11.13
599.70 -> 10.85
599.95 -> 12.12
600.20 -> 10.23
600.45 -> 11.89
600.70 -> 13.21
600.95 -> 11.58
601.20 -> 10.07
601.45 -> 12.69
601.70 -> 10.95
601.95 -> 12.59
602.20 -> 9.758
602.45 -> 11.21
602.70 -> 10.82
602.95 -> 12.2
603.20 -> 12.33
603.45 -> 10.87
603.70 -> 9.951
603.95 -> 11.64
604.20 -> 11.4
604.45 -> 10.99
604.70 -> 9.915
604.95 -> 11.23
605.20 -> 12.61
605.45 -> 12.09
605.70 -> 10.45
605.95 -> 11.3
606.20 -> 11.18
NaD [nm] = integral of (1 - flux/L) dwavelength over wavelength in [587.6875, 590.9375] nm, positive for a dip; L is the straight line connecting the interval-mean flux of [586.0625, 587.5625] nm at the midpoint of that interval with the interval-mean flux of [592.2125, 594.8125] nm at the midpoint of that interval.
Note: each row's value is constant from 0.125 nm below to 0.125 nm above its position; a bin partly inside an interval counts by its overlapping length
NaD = 0.10 nm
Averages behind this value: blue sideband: 11.7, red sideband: 11.3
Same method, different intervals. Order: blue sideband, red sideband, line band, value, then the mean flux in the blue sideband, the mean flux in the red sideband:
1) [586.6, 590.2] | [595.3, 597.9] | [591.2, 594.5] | 0.08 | 11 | 12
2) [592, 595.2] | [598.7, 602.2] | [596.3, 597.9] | -0.08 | 11.4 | 11.5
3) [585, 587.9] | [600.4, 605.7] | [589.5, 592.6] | 0.01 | 11.8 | 11.4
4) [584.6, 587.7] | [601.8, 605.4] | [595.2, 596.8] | -0.10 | 11.7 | 11.3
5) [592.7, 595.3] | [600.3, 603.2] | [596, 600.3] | -0.03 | 11.4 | 11.6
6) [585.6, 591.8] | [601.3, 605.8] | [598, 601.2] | -0.02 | 11.5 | 11.3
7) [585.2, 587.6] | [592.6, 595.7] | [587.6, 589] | 0.11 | 11.8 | 11.6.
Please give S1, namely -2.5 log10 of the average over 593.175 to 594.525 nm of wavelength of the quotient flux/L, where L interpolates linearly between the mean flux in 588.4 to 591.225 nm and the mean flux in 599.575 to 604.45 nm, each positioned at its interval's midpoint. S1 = 0.02 mag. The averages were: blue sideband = 11.2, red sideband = 11.4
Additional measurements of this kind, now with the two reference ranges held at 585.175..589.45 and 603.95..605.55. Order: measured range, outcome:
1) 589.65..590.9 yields -0.078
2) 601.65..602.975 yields 0.016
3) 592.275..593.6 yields 0.010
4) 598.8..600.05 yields -0.012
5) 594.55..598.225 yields -0.051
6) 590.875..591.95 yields -0.010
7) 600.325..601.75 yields -0.039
